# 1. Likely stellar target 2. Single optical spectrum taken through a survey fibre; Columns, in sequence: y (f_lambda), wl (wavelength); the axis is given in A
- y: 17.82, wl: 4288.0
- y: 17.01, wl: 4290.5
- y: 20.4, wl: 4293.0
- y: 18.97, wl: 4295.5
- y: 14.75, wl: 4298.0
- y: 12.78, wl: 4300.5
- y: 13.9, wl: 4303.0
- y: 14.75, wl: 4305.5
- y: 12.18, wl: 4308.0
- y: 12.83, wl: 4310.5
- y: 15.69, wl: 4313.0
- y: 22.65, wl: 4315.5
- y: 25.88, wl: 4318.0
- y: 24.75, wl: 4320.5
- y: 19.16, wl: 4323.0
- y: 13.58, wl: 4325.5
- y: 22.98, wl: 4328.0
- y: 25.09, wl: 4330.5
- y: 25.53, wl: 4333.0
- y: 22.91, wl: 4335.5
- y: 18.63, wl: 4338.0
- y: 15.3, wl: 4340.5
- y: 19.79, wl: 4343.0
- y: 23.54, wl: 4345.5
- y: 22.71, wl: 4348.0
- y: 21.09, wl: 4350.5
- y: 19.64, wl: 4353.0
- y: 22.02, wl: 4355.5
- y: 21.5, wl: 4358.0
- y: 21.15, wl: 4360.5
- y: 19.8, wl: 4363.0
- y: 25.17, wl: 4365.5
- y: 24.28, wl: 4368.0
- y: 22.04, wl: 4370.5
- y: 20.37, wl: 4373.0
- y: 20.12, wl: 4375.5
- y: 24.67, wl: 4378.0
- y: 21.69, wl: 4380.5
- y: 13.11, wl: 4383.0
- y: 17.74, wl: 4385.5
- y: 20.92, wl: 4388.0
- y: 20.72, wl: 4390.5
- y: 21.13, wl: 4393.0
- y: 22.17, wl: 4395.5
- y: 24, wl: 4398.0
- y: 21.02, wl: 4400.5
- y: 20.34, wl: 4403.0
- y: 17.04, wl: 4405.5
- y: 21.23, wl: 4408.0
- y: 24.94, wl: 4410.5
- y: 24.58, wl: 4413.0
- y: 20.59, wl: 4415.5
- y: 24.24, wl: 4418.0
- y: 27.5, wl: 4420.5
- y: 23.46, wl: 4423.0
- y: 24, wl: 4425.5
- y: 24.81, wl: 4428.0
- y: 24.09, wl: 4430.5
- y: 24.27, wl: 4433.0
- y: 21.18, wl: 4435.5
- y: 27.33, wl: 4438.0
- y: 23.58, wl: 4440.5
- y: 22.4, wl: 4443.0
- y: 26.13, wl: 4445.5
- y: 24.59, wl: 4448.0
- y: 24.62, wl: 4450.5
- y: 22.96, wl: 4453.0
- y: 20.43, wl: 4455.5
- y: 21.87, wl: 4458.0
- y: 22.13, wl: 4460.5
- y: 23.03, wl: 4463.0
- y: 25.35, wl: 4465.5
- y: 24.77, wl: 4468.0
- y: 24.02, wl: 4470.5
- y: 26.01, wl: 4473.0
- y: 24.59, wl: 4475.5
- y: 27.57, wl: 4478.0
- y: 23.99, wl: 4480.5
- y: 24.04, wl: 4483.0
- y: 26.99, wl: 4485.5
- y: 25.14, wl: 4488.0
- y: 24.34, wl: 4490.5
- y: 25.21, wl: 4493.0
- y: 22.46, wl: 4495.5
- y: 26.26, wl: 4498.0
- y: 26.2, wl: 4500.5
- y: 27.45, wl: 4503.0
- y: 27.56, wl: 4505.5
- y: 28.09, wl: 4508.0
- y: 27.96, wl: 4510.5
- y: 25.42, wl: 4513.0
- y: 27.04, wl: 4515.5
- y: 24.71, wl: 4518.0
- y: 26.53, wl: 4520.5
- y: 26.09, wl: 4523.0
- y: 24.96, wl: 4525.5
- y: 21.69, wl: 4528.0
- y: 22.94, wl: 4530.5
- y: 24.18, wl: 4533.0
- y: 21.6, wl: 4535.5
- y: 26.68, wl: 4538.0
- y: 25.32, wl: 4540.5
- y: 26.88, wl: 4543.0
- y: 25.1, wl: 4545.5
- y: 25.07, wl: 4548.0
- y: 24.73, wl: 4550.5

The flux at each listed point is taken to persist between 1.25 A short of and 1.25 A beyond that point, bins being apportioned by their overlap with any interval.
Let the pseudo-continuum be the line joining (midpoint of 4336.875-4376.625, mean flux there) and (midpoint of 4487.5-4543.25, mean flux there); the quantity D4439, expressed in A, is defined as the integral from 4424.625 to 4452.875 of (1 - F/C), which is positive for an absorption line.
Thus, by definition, -1.1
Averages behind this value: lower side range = 21.1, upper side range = 25.4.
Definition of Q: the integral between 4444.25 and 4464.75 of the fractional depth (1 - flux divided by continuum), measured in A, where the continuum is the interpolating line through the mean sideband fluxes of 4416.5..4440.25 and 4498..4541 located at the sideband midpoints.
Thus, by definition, 1.2 A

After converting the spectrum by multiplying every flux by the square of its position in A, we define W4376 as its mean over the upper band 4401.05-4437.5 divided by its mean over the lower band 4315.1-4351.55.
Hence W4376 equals 1.11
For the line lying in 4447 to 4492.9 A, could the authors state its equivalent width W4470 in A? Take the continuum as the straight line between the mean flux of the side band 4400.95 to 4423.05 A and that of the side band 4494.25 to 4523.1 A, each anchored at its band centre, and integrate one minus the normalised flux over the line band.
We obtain 1.0 A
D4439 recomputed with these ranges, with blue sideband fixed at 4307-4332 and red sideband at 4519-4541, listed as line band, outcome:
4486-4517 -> -3.04 A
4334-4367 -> -1.22 A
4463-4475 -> -0.93 A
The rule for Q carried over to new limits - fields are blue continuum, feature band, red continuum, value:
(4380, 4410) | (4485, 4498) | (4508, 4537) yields -0.6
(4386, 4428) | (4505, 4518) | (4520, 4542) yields -1.6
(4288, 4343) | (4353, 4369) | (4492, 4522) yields -1.3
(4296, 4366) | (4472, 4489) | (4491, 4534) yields -0.7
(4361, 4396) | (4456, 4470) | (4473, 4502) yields 0.6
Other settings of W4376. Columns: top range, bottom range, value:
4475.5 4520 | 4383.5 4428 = 1.22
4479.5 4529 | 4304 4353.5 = 1.39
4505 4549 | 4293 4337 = 1.49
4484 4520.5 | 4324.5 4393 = 1.32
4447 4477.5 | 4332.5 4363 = 1.19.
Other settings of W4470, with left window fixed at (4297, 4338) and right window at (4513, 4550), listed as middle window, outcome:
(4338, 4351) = -0.5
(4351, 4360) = -0.6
